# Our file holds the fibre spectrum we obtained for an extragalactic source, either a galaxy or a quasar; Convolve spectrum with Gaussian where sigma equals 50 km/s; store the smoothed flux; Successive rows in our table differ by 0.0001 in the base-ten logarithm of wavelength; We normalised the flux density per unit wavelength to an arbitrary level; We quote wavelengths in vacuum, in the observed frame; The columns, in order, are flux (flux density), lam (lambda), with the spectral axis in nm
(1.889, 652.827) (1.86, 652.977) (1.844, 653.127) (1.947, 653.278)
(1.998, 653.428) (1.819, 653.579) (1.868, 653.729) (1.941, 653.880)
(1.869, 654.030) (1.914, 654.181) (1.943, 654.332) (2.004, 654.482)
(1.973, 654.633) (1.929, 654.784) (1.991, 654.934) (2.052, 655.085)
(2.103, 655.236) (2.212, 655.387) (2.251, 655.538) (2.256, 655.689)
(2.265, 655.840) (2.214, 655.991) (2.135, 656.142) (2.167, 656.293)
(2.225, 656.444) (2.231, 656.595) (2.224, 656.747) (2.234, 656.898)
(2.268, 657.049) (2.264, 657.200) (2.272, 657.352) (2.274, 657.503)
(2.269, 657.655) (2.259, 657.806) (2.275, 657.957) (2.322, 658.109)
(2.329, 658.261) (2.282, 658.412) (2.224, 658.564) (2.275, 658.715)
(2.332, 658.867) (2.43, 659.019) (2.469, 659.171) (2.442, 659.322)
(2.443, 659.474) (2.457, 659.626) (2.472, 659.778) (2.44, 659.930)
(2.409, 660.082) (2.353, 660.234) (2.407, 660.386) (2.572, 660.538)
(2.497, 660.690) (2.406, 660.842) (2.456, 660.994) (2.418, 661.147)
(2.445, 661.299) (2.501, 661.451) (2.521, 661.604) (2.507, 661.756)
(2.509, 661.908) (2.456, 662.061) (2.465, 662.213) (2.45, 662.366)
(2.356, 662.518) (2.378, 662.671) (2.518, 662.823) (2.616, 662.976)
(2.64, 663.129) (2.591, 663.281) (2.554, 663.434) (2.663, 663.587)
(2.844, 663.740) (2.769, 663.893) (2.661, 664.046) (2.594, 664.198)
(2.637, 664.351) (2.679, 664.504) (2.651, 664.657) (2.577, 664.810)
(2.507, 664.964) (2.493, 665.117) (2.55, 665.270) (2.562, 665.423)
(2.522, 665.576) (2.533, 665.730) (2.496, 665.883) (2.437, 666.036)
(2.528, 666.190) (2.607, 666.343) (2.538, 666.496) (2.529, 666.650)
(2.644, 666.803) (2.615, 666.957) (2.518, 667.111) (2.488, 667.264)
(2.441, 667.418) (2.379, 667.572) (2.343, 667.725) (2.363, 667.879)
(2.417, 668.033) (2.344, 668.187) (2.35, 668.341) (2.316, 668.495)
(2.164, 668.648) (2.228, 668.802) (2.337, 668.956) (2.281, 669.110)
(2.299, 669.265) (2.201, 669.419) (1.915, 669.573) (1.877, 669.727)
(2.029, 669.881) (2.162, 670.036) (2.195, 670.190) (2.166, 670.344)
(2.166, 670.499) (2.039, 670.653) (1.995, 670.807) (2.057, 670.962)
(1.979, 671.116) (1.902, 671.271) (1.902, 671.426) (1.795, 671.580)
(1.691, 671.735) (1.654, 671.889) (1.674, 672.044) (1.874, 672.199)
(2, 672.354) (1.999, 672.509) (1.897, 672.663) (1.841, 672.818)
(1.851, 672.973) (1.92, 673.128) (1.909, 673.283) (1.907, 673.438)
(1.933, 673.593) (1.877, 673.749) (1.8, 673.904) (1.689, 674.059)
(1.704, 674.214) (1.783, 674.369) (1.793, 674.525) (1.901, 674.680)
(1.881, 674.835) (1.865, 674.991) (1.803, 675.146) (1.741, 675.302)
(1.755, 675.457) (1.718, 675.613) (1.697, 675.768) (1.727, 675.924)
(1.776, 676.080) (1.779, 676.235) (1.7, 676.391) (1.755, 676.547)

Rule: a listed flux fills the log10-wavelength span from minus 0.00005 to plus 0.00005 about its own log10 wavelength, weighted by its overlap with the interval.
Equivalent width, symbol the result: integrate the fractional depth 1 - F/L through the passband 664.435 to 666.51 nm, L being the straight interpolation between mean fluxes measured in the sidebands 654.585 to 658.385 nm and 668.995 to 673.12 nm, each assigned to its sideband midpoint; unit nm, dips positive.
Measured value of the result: -0.48 nm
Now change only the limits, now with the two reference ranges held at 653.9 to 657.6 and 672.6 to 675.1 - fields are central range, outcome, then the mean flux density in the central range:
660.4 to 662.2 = -0.38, 2.48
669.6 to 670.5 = -0.08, 2.08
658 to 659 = -0.10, 2.3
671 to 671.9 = 0.02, 1.84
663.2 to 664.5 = -0.43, 2.67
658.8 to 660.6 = -0.32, 2.43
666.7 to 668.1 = -0.37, 2.47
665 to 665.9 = -0.25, 2.53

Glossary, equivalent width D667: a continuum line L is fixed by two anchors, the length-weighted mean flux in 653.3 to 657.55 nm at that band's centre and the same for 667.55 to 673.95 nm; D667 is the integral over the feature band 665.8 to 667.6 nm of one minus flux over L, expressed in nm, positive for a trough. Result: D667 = -0.40 nm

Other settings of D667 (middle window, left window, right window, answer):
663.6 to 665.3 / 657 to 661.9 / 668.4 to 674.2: -0.32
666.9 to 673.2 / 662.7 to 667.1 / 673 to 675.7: 0.18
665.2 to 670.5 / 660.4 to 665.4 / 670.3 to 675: -0.36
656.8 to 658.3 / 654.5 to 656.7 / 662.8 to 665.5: -0.02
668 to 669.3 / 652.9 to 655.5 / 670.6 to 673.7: -0.27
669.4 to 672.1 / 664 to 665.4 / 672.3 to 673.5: 0.17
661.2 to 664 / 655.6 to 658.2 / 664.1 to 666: -0.08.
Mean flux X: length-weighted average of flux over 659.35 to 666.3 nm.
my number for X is 2.52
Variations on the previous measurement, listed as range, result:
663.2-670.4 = 2.44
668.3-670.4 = 2.18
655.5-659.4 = 2.28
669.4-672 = 1.98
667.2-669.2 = 2.34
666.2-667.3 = 2.56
